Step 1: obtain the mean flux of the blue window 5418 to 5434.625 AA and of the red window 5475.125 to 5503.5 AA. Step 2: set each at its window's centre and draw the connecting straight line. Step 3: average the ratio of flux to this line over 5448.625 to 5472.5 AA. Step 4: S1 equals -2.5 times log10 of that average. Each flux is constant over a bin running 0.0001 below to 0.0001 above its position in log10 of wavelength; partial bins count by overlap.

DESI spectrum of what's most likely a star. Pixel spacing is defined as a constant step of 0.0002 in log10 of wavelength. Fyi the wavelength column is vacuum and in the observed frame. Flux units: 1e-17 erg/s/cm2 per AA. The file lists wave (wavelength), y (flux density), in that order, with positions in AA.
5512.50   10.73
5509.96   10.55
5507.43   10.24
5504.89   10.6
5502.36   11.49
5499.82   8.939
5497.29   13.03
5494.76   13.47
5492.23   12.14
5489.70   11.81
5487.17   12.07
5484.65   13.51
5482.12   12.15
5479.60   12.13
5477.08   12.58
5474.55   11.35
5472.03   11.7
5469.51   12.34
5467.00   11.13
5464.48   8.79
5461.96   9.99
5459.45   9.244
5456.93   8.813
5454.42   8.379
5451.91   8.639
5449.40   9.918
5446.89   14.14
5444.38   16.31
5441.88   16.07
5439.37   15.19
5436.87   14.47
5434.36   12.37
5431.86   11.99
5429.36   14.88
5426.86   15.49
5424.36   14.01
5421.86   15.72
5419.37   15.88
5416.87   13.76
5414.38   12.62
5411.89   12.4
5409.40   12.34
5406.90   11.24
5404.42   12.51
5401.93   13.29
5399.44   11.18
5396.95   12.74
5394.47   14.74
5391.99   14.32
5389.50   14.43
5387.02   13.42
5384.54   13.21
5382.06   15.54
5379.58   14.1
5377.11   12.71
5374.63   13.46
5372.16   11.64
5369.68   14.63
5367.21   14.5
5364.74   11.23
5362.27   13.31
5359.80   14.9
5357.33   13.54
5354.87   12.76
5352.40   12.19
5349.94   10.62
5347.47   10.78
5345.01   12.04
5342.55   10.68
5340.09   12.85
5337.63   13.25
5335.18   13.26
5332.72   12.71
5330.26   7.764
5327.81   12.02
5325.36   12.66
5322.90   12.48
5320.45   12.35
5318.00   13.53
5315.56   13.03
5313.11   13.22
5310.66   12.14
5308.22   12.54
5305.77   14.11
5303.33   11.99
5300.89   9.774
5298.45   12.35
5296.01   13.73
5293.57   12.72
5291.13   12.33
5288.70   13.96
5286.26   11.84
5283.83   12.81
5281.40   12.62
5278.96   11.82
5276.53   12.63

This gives 0.31 mag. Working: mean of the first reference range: 14.4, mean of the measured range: 9.84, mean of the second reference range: 12.1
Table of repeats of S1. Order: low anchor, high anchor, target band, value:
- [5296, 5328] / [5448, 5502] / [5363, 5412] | -0.116 mag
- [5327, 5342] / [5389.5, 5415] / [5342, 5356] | 0.053 mag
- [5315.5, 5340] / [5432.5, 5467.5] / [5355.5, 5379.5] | -0.107 mag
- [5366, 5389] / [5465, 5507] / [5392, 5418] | 0.040 mag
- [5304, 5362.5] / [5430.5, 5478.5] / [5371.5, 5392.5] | -0.128 mag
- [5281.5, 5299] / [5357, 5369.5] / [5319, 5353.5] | 0.127 mag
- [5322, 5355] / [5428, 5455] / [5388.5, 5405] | -0.068 mag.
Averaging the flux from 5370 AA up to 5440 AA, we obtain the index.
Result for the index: 13.6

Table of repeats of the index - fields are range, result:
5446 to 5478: 10.5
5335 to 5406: 13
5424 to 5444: 14.4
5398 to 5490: 12.4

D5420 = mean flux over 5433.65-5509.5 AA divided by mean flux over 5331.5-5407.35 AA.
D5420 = 0.9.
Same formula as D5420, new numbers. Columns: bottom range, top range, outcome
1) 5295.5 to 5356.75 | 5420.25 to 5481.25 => 1.01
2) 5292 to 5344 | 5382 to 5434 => 1.10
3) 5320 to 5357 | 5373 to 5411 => 1.11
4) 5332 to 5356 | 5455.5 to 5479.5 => 0.89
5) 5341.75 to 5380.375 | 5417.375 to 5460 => 1.03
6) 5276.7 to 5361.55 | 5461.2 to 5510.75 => 0.93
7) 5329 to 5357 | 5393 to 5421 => 1.11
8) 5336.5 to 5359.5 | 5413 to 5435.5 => 1.16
